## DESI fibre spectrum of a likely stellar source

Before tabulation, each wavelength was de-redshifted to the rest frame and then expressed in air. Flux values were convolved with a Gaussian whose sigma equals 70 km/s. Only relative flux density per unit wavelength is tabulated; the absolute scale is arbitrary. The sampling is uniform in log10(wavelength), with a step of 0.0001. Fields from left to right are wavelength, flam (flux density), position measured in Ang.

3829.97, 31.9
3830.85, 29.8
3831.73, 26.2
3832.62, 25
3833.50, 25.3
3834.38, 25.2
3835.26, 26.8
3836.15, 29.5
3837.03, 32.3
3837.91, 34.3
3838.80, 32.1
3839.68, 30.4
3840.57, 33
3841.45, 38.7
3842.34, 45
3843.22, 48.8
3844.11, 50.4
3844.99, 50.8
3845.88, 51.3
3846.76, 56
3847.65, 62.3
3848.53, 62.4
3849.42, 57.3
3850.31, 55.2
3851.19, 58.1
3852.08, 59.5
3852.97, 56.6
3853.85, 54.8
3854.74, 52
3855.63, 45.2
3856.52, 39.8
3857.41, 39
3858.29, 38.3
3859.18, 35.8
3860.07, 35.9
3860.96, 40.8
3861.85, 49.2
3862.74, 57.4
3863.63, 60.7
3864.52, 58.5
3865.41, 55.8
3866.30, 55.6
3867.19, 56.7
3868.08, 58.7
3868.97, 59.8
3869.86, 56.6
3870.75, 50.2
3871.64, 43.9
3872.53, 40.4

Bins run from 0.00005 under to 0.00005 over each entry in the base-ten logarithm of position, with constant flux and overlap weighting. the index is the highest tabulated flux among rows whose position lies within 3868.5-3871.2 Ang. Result 59.8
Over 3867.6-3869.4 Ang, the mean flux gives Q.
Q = 59.2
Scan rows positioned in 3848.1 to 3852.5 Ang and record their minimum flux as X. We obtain 55.2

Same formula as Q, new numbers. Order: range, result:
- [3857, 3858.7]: 38.8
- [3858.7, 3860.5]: 35.8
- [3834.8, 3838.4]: 30.7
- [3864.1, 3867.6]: 56.6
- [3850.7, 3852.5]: 58.8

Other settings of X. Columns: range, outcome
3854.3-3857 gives 39.8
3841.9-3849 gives 45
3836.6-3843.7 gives 30.4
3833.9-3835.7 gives 25.2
